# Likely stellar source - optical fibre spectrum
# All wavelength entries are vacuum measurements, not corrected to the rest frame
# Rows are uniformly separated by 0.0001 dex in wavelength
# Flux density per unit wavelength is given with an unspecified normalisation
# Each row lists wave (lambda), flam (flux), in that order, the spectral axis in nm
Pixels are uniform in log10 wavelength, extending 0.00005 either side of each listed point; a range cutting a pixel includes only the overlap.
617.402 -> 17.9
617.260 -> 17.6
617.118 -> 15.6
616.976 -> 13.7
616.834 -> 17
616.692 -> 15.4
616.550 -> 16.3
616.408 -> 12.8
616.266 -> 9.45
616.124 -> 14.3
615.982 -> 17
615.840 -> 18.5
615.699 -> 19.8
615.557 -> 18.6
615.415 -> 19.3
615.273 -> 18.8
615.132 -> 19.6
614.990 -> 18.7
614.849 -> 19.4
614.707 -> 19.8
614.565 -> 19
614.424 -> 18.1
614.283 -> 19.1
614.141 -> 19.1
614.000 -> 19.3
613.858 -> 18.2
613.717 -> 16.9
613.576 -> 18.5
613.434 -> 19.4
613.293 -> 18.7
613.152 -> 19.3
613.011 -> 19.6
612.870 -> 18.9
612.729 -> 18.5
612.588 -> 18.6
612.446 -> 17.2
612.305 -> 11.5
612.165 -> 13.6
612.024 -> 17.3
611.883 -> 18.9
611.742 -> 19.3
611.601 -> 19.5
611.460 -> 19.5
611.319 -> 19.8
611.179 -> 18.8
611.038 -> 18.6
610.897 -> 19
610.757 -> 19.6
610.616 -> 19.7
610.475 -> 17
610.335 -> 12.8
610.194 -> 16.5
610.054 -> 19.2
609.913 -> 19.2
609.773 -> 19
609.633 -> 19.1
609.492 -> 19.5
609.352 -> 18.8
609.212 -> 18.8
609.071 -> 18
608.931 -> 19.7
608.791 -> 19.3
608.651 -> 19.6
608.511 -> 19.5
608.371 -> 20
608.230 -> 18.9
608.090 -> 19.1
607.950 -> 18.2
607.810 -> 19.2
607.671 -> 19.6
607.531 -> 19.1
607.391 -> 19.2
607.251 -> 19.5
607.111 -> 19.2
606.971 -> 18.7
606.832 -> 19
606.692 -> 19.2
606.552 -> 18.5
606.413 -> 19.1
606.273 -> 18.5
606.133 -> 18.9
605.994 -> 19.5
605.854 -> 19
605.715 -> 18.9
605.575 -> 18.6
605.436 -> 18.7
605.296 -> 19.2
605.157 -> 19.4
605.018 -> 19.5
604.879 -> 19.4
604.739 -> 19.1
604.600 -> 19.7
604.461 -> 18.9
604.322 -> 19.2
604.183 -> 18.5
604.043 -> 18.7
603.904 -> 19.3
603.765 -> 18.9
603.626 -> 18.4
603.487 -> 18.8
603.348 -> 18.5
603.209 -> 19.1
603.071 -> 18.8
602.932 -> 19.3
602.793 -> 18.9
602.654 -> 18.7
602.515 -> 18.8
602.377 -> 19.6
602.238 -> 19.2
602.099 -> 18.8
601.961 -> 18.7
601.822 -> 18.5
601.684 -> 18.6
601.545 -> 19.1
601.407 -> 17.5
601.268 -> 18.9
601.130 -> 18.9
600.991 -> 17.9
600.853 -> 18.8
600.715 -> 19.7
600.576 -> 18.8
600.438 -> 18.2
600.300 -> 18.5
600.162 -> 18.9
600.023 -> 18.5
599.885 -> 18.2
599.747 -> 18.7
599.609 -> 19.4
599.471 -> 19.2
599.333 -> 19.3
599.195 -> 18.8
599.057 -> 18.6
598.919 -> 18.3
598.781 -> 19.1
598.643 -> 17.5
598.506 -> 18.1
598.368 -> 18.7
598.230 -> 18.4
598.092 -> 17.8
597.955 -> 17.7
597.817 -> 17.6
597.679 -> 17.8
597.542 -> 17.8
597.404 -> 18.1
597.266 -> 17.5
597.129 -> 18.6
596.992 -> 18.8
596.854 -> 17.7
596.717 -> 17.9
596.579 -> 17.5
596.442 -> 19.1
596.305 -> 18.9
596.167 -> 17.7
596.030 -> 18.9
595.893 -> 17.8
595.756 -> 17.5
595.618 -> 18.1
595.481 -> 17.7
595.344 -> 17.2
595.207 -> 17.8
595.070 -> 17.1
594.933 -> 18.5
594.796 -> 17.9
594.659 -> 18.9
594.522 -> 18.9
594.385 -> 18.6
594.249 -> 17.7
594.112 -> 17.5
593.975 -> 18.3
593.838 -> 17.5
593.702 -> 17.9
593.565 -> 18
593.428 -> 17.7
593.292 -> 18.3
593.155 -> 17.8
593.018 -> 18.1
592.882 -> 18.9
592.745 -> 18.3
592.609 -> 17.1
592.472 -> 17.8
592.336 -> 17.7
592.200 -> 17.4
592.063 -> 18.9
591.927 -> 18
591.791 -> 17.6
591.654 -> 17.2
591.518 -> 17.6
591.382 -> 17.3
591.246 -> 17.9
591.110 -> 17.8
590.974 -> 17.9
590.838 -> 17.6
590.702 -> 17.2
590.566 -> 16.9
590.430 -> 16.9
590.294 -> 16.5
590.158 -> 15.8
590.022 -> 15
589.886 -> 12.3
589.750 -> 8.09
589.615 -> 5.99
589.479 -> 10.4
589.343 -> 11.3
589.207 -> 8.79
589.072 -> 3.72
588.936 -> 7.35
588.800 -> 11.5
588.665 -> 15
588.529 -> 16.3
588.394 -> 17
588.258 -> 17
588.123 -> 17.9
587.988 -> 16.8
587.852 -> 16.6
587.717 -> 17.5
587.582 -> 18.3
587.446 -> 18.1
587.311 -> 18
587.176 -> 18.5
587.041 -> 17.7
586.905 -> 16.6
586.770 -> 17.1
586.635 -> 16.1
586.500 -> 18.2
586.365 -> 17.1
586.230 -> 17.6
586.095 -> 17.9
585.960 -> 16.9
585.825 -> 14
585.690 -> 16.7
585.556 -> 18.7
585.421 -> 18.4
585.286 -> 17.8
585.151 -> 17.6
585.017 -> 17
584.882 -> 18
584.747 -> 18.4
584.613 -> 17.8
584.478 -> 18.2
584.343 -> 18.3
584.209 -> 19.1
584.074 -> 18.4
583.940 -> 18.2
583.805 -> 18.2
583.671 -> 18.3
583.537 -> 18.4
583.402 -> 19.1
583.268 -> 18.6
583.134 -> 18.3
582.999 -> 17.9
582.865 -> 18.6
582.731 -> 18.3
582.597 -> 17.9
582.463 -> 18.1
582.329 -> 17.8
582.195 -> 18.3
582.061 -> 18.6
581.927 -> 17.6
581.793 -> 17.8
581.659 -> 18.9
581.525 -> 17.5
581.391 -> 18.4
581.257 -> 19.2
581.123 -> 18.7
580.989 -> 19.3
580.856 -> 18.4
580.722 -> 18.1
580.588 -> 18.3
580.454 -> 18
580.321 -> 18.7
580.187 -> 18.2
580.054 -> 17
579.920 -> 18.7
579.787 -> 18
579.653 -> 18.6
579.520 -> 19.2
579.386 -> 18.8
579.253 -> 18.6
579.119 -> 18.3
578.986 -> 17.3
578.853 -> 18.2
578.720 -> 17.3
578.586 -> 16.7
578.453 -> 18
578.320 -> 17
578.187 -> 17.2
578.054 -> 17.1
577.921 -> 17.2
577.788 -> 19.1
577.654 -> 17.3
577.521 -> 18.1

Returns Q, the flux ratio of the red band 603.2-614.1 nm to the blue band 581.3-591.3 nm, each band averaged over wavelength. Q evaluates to 1.1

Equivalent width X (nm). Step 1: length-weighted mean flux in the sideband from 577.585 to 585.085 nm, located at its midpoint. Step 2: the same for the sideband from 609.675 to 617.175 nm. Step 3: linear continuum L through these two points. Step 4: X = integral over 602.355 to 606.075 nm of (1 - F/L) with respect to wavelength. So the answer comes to -0.24 nm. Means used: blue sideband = 18.2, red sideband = 17.8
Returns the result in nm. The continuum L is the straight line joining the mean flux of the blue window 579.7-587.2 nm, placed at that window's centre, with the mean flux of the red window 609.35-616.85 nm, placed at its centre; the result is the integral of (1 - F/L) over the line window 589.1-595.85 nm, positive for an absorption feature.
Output 0.51 nm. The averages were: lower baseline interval 18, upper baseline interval 17.9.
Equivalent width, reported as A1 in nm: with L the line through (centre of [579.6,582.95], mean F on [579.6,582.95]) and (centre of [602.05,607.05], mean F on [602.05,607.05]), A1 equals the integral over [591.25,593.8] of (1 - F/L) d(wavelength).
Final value 0.103 nm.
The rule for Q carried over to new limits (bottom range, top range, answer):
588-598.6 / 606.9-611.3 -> 1.13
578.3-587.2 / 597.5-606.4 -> 1.04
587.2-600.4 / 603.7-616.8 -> 1.08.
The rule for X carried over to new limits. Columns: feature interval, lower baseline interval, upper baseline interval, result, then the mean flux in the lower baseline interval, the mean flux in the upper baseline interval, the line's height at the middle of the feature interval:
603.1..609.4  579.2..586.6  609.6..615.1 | -0.26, 18.1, 18.3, 18.3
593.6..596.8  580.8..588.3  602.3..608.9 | 0.08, 17.9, 19.1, 18.5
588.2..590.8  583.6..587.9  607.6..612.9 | 0.72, 17.7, 18.4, 17.8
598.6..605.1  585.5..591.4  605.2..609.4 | -0.30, 15.4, 19.1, 18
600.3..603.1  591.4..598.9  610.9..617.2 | -0.14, 18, 17.7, 17.9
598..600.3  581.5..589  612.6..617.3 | -0.13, 17.4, 17.7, 17.6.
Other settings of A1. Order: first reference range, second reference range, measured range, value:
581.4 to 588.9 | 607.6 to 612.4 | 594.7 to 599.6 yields -0.05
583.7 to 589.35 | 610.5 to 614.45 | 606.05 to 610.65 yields -0.18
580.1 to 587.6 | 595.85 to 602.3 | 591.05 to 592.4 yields 0.04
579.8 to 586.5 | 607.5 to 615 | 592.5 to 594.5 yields 0.03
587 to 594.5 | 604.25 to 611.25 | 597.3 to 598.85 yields -0.07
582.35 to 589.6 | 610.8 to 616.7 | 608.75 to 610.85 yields -0.08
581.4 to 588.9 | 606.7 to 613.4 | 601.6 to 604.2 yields -0.08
